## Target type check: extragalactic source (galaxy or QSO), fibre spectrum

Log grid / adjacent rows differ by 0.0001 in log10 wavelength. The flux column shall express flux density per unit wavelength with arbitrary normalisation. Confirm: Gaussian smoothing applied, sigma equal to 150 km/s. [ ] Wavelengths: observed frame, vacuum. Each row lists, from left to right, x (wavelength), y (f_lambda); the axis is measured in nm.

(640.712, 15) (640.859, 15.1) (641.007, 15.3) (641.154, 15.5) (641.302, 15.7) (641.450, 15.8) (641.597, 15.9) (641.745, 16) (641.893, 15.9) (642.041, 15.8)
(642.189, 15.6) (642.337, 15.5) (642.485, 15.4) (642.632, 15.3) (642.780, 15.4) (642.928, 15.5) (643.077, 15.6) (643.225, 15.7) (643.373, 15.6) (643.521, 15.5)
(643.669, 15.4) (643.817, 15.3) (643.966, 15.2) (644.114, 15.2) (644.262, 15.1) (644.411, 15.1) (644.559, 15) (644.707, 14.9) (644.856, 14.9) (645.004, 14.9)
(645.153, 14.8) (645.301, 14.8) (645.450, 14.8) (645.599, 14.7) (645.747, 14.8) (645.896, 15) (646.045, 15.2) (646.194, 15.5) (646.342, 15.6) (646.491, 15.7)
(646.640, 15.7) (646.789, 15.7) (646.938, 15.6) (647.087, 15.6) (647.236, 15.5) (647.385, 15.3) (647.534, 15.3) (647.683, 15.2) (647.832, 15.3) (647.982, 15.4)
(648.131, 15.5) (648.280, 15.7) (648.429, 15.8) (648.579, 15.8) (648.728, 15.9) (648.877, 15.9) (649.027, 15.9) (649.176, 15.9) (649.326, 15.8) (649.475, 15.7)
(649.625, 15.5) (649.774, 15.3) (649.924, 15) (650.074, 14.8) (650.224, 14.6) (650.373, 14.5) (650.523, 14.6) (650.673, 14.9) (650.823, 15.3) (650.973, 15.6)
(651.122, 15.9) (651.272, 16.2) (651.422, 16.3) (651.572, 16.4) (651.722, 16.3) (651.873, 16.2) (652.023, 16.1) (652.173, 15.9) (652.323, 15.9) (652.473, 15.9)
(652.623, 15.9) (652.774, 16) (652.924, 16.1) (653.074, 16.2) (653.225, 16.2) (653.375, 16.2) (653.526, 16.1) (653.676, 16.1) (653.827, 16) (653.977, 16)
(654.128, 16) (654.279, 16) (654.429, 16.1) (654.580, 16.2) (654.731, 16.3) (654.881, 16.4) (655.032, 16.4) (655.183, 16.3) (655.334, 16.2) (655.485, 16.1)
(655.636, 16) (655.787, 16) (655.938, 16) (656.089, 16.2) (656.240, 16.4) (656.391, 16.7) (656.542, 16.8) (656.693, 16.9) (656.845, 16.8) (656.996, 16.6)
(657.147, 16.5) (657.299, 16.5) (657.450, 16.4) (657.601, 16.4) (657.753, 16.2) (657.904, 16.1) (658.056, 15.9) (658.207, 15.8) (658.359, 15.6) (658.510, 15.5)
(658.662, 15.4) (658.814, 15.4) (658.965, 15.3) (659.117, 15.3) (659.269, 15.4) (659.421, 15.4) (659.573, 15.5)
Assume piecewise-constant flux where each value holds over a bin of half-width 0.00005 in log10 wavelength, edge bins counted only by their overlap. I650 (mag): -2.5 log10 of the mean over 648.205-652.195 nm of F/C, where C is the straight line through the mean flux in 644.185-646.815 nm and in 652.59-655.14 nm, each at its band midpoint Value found 0.00 mag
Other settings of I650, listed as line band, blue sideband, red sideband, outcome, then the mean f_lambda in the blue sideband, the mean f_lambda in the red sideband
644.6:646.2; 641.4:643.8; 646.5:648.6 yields 0.05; 15.6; 15.5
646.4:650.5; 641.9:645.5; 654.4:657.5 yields 0.02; 15.3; 16.4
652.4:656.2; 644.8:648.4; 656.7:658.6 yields -0.01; 15.3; 16.2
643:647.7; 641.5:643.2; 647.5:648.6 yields 0.02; 15.6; 15.5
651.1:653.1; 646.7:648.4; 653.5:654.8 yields -0.01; 15.5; 16.1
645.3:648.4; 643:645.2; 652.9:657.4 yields 0.01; 15.2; 16.3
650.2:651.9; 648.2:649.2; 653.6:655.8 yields 0.03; 15.8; 16.1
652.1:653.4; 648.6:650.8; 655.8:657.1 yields -0.01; 15.3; 16.5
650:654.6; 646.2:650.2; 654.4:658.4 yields 0.01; 15.5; 16.3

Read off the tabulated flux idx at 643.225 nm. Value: 15.7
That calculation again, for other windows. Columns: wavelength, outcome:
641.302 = 15.7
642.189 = 15.6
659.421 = 15.4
